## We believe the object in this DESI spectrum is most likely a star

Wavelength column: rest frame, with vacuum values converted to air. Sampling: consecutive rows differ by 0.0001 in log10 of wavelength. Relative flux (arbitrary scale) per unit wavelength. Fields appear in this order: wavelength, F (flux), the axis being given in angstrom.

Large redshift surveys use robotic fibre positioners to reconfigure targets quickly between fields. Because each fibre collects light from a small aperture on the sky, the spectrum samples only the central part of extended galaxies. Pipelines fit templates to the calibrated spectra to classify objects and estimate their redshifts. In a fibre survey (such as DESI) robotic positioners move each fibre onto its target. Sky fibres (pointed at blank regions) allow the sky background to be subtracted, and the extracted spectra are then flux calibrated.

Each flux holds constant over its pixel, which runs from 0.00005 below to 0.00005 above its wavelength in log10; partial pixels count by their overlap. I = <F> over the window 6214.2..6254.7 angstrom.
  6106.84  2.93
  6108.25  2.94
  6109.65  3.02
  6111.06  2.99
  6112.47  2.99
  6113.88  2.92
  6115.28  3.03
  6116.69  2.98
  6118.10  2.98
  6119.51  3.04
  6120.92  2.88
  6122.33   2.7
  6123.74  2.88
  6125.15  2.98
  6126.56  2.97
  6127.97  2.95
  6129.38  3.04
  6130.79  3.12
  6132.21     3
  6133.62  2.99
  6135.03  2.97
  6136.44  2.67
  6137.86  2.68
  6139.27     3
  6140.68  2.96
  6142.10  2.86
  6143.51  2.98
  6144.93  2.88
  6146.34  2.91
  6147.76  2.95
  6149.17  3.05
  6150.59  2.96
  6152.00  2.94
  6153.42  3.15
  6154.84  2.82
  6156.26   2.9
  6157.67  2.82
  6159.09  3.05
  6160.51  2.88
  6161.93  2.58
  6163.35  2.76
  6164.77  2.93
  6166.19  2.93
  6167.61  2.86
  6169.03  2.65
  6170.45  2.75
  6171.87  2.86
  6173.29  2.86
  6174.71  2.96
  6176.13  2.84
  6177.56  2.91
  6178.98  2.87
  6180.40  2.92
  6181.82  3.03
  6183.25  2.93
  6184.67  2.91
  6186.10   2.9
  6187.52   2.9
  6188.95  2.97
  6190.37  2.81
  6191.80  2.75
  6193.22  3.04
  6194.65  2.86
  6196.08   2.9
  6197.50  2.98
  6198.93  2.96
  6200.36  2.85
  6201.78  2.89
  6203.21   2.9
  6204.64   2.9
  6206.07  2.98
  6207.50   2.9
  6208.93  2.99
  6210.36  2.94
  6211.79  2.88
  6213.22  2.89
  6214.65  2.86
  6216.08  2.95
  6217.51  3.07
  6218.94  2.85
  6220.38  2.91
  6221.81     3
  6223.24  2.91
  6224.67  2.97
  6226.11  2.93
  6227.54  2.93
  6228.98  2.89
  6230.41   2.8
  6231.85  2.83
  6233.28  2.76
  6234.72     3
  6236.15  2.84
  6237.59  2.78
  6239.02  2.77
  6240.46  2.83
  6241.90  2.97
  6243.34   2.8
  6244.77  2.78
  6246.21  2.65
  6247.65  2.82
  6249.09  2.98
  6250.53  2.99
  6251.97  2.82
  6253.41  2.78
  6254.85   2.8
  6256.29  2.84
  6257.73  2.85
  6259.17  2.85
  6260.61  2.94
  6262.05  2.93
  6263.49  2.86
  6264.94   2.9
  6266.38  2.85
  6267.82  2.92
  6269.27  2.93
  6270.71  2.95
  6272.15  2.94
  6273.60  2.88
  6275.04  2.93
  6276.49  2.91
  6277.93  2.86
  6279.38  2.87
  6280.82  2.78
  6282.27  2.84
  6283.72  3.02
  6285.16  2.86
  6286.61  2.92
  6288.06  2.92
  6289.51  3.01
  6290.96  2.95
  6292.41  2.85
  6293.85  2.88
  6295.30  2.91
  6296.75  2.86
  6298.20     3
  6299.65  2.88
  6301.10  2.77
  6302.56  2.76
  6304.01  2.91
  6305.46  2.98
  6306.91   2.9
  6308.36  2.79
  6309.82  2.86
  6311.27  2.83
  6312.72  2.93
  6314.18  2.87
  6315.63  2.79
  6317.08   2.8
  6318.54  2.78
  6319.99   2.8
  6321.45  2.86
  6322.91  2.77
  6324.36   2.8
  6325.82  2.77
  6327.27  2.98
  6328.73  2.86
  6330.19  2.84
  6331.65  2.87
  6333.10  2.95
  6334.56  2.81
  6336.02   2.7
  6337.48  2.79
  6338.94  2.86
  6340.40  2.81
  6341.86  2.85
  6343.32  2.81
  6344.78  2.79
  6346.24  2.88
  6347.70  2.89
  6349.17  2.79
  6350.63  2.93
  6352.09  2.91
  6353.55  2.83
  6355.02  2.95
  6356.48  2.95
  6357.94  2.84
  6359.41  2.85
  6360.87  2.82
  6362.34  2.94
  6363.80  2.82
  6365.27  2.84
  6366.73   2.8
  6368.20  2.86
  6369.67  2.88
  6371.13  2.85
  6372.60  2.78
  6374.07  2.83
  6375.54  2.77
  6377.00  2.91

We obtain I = 2.87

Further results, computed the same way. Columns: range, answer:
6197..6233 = 2.92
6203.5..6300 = 2.89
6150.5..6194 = 2.88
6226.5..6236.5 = 2.87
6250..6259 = 2.84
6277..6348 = 2.86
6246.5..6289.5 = 2.89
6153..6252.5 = 2.89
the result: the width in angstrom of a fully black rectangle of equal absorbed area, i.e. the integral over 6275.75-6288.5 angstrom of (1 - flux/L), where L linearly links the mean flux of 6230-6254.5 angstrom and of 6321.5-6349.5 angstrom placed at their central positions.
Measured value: -0.2 angstrom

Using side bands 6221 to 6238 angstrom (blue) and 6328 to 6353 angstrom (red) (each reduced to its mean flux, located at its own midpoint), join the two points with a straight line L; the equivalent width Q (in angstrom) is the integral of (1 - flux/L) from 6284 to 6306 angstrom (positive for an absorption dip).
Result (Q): -0.3 angstrom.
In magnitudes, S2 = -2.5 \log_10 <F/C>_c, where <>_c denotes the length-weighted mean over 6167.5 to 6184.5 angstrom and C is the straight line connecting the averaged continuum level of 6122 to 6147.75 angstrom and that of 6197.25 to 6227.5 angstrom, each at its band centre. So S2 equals 0.02 mag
